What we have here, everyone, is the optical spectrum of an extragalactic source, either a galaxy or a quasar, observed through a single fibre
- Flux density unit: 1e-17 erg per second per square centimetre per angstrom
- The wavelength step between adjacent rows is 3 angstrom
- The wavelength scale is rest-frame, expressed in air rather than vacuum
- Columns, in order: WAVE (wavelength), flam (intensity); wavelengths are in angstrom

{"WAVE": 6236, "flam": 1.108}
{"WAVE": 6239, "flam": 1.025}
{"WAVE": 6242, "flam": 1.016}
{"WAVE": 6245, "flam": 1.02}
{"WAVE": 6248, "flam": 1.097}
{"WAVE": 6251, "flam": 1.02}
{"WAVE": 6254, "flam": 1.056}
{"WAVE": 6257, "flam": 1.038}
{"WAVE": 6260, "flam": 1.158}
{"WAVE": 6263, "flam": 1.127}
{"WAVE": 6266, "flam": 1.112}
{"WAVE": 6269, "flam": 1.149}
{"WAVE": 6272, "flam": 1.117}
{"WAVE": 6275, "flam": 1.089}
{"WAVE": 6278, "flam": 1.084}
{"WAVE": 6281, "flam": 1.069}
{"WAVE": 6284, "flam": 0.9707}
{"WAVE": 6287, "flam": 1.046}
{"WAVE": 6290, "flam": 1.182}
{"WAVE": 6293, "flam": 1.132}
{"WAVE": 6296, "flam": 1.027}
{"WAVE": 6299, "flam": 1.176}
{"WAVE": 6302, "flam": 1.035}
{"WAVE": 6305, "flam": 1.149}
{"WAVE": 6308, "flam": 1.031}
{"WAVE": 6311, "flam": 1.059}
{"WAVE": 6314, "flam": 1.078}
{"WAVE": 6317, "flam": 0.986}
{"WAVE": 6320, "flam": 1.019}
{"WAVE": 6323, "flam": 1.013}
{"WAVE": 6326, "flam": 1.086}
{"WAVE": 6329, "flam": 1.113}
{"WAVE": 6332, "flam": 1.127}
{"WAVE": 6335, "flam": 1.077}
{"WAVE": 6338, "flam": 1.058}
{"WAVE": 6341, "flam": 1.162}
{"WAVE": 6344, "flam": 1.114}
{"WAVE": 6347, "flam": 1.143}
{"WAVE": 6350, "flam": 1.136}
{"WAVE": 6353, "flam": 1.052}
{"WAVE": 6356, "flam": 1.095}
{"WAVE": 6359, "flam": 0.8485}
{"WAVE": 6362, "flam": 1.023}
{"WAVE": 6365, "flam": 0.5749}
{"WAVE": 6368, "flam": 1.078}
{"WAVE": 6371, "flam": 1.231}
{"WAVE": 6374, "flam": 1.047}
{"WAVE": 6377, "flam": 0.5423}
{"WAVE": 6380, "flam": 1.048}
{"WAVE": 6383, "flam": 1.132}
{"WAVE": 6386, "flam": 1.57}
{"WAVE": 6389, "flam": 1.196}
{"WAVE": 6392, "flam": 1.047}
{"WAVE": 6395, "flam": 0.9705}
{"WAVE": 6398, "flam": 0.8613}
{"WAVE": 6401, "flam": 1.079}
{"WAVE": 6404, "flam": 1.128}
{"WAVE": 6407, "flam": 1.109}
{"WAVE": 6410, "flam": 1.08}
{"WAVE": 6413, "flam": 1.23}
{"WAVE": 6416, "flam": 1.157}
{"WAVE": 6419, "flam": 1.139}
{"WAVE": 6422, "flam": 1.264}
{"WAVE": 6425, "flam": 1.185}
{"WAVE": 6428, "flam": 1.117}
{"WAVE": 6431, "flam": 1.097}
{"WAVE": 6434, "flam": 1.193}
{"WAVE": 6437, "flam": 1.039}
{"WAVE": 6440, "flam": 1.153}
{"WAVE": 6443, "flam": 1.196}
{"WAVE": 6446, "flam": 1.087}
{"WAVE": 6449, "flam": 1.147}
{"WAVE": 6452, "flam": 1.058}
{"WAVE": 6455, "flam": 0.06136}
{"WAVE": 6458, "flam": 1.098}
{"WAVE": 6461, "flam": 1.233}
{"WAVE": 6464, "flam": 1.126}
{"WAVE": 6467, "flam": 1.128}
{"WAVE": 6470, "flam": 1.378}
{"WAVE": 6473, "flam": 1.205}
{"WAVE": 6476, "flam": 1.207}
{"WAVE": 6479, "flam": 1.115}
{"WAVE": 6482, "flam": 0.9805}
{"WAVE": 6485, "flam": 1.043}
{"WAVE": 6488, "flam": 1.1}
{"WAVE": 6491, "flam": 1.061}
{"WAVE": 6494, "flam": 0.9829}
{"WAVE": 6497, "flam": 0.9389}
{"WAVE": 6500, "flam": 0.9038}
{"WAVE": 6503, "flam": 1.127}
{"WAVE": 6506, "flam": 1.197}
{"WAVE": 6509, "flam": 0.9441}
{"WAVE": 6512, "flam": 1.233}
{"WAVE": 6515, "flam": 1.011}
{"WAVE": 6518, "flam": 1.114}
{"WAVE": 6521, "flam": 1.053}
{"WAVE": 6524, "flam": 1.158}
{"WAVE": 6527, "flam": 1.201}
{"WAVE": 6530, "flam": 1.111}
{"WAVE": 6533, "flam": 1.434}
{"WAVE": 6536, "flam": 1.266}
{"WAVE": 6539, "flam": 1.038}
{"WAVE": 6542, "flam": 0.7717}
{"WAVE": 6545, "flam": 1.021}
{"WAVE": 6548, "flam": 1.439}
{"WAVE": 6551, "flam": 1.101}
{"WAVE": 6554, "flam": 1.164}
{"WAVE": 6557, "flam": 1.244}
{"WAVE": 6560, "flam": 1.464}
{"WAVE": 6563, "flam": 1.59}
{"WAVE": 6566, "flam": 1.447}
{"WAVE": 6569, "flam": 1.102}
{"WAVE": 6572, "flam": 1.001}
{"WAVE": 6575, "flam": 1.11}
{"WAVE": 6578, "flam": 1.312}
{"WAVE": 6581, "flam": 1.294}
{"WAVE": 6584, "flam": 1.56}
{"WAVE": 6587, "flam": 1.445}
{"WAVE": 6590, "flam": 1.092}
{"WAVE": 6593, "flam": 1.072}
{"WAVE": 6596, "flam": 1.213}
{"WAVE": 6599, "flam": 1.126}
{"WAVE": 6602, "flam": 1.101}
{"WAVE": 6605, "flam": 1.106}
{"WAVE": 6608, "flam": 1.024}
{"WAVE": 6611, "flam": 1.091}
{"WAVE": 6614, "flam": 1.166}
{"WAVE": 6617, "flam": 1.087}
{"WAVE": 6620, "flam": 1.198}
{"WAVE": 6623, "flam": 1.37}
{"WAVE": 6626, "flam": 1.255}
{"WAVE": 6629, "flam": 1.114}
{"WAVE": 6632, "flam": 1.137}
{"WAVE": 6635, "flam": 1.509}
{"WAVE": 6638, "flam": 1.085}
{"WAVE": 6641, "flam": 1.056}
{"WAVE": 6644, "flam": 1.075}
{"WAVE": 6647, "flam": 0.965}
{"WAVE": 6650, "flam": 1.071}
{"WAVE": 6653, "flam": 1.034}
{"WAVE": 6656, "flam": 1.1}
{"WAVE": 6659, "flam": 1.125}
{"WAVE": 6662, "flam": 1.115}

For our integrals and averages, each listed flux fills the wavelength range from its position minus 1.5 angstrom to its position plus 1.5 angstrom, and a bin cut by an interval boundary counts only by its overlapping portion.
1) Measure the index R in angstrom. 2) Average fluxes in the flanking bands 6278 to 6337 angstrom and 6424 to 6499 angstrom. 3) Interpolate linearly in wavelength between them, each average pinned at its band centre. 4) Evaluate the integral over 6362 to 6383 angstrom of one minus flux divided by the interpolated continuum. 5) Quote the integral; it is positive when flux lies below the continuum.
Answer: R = 2.56 angstrom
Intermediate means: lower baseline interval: 1.07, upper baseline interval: 1.08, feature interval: 0.943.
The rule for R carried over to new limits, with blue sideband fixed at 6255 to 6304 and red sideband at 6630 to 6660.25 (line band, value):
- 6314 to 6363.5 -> 1.4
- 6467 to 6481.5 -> -1.2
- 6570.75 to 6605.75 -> -3.0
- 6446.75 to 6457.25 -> 2.9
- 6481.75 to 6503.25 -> 1.8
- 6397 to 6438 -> -0.8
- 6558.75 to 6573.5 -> -2.8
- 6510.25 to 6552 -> -1.1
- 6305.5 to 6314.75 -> 0.3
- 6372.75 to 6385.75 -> 1.2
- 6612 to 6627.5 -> -1.4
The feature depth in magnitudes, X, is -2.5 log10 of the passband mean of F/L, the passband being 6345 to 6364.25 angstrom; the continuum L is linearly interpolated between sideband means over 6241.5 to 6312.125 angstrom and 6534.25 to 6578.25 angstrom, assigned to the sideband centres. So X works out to 0.08 mag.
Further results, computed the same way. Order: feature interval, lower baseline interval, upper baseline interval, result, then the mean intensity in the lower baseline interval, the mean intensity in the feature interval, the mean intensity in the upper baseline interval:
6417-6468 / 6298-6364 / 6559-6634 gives 0.05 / 1.07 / 1.08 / 1.22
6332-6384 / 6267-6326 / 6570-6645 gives 0.07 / 1.07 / 1.02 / 1.18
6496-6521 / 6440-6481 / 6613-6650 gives 0.04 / 1.08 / 1.06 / 1.16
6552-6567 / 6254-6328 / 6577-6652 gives -0.18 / 1.08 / 1.37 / 1.18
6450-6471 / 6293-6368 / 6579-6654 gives 0.10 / 1.05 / 1.01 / 1.17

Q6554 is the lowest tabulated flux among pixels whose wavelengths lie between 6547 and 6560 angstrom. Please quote 1.101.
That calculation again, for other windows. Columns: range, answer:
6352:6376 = 0.5749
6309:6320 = 0.986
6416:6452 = 1.039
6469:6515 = 0.9038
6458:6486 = 0.9805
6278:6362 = 0.8485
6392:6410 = 0.8613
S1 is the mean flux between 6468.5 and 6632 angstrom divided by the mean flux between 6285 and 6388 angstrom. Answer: 1.09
